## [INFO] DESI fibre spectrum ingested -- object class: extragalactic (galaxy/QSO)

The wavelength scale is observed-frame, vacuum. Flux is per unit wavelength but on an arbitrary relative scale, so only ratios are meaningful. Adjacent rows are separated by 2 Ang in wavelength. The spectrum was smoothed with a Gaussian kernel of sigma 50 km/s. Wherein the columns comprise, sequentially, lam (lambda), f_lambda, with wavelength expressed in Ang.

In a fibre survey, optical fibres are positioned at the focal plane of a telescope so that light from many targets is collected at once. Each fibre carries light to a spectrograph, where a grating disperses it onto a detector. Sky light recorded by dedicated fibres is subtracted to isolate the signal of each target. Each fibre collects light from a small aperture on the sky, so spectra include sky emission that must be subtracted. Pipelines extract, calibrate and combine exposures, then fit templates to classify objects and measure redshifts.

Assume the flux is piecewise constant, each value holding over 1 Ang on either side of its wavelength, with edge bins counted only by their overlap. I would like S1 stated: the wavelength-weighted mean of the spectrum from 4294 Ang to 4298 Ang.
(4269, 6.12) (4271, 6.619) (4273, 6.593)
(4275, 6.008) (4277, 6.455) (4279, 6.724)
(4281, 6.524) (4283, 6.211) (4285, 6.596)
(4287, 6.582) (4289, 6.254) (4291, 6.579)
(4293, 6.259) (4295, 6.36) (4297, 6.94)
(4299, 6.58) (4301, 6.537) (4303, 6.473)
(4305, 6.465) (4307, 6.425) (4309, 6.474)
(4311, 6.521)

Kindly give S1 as 6.65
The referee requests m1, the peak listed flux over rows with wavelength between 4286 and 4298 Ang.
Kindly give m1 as 6.94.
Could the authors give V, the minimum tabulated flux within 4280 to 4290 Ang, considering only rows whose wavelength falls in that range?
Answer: 6.211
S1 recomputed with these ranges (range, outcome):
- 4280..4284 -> 6.37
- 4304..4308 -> 6.45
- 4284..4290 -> 6.48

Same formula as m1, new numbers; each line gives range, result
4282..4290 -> 6.596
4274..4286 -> 6.724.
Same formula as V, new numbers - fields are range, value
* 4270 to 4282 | 6.008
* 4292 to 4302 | 6.259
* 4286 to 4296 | 6.254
